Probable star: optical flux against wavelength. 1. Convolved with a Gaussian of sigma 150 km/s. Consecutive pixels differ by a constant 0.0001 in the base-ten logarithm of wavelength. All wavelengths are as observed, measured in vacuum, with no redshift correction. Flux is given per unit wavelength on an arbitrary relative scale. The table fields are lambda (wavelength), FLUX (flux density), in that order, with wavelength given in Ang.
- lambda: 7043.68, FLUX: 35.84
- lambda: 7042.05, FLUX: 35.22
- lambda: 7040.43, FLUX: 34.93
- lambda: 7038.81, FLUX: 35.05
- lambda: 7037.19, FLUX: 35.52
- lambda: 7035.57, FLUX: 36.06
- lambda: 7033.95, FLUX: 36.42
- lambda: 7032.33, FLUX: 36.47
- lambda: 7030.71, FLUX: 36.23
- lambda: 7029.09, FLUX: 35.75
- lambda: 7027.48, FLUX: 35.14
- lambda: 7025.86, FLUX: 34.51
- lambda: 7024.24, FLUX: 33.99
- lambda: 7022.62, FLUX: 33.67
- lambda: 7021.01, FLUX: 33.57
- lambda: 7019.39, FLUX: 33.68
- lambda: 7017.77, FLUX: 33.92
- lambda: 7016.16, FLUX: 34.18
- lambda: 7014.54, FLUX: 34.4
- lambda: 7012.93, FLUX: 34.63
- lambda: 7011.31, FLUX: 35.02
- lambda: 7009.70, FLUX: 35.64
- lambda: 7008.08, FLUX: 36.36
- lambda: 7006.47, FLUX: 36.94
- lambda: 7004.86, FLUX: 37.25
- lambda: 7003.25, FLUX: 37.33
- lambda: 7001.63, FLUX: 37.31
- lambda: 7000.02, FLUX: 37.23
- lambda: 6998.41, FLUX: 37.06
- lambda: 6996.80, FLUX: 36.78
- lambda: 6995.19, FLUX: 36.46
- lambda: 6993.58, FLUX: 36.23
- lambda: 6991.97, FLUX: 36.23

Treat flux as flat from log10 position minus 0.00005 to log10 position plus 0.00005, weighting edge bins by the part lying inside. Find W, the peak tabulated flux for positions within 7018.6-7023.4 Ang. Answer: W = 33.68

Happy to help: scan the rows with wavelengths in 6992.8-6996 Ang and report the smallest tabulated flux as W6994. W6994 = 36.23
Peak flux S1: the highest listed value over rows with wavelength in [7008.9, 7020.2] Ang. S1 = 35.64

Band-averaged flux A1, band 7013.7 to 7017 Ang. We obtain 34.4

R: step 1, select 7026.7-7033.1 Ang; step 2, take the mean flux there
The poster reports 35.9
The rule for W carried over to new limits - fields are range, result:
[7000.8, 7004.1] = 37.33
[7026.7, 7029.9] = 35.75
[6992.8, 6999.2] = 37.06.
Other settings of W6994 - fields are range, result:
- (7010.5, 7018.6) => 33.92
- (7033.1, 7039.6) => 35.05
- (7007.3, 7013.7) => 34.63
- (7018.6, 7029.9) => 33.57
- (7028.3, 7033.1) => 35.75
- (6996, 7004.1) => 36.78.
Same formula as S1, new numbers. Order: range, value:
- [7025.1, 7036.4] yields 36.47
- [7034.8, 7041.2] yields 36.06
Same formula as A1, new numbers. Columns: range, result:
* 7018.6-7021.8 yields 33.6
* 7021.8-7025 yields 33.9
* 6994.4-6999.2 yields 36.8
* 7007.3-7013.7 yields 35.4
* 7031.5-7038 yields 36.1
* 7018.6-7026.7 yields 33.9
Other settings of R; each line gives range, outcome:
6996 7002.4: 37.1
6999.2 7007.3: 37.2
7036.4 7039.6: 35.3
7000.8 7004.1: 37.3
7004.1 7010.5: 36.5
